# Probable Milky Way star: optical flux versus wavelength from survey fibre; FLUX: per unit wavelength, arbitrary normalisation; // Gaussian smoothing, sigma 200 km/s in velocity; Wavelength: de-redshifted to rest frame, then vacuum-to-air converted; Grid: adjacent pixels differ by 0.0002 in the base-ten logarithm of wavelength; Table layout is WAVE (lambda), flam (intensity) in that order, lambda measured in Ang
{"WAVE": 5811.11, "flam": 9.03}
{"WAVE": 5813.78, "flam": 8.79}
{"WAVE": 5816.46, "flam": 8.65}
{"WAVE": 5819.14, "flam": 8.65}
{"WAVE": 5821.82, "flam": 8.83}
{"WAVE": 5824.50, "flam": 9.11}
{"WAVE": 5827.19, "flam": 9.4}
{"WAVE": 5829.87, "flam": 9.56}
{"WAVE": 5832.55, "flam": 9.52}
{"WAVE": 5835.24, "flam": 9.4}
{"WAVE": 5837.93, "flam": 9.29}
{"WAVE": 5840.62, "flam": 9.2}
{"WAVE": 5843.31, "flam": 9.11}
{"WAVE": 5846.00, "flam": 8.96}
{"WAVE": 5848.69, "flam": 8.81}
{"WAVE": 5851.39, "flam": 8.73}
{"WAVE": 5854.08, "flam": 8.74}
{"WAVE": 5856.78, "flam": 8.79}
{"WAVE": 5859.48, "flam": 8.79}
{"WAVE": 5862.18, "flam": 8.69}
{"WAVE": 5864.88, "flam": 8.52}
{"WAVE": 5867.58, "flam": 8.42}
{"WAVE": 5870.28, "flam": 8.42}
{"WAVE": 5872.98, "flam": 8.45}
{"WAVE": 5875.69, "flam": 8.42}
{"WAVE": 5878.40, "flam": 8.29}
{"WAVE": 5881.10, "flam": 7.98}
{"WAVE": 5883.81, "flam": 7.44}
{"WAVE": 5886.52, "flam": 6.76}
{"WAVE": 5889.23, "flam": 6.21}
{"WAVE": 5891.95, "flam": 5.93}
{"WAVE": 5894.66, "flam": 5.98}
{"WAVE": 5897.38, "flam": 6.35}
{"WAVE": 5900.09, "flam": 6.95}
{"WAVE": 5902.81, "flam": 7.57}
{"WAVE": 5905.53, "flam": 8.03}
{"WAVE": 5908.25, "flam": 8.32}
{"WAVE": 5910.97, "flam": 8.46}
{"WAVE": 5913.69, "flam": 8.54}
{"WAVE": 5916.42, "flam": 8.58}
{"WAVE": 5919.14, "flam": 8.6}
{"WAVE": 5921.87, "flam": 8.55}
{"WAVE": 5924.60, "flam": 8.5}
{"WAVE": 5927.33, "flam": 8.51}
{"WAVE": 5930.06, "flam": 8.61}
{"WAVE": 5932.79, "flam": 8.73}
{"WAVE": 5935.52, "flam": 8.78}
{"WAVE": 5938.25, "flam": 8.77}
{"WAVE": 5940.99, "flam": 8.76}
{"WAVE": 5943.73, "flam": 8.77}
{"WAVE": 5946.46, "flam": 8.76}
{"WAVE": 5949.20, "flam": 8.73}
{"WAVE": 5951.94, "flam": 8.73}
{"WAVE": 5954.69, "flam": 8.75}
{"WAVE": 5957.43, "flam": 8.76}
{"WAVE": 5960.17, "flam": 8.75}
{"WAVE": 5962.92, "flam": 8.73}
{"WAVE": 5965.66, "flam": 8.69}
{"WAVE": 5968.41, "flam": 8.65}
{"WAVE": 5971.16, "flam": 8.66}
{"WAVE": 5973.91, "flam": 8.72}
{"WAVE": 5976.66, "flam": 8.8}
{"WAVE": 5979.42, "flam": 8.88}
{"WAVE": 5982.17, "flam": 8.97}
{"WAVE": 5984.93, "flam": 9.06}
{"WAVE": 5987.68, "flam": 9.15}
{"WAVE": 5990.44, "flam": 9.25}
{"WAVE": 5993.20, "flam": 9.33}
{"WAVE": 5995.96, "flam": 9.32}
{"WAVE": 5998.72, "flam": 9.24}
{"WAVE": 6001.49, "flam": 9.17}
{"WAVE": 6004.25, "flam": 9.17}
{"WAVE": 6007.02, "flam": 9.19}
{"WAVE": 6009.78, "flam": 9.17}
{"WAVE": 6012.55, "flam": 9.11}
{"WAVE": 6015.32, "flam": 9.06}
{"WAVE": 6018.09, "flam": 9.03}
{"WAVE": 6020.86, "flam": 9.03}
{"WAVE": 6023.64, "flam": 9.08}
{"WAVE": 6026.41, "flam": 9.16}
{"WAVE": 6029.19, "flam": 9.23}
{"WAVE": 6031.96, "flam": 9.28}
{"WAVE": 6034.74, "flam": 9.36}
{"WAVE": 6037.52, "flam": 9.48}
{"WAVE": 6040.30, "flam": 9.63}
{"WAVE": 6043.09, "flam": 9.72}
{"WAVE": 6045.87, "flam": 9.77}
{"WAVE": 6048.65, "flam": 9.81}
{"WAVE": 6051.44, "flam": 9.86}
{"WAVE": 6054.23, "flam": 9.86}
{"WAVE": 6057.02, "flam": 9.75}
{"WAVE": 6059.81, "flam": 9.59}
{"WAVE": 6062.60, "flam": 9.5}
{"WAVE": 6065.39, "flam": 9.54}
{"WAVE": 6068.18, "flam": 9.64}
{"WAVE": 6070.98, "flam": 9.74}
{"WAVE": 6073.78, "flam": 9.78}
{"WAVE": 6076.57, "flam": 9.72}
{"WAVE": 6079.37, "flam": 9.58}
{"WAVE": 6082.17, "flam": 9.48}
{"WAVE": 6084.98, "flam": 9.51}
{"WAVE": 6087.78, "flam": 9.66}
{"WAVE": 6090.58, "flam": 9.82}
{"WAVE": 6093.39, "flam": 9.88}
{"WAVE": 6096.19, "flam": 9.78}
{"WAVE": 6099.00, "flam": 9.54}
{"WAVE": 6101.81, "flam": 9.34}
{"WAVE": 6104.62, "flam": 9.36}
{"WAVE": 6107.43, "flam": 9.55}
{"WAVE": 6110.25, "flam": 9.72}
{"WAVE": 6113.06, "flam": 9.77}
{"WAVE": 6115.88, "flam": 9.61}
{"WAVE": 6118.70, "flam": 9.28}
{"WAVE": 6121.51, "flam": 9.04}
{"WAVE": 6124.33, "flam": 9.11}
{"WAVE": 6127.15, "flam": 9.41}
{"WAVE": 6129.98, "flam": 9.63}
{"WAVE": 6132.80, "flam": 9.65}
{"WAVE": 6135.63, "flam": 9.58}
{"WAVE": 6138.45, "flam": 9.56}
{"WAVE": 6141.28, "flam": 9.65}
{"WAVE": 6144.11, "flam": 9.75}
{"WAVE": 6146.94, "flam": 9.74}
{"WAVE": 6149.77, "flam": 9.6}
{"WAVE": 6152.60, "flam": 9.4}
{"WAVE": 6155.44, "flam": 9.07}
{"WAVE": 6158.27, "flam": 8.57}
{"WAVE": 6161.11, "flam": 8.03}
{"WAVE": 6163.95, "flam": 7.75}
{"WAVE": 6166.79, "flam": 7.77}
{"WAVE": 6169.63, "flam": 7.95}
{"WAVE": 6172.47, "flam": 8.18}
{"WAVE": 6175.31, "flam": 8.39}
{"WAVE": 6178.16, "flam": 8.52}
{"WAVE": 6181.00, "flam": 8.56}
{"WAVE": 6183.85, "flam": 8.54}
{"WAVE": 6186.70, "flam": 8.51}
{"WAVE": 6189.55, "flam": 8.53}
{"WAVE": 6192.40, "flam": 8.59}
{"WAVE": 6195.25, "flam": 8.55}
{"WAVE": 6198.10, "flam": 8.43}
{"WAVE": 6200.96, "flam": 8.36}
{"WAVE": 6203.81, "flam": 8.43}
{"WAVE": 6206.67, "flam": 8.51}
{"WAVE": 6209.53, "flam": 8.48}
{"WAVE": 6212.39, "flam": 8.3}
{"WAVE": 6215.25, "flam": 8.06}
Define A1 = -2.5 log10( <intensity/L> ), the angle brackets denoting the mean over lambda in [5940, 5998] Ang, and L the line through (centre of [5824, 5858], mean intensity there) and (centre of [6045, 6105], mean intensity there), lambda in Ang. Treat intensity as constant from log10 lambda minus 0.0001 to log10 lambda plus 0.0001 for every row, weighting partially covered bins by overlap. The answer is 0.06 mag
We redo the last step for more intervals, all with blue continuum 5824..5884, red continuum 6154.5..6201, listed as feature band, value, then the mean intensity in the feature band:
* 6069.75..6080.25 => -0.14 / 9.71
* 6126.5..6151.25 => -0.15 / 9.62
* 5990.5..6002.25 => -0.08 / 9.26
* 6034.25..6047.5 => -0.13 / 9.61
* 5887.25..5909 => 0.26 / 6.87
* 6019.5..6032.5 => -0.07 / 9.15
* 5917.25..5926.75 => 0.02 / 8.55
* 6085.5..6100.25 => -0.15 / 9.73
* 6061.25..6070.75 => -0.13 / 9.58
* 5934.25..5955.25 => -0.01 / 8.75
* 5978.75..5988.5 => -0.05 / 9.02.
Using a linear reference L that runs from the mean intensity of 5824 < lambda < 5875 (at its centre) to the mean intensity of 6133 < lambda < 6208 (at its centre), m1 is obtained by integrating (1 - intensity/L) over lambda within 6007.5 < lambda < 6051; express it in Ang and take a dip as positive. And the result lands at -2.6 Ang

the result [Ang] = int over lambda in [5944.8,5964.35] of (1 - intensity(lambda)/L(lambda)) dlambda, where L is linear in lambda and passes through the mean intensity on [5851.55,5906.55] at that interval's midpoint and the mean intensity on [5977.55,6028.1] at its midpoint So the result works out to -0.3 Ang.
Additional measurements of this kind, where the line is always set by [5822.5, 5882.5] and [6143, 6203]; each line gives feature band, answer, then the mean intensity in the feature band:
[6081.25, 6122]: -4.3 Ang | 9.57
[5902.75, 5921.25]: 0.9 Ang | 8.36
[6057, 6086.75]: -3.2 Ang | 9.62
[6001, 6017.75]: -0.8 Ang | 9.14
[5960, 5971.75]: 0.1 Ang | 8.69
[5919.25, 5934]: 0.3 Ang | 8.58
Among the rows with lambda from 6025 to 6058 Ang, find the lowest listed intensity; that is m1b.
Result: 9.16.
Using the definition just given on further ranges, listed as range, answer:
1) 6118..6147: 9.04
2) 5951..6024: 8.65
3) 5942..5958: 8.73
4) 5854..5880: 8.29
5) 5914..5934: 8.5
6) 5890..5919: 5.93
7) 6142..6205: 7.75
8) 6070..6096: 9.48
